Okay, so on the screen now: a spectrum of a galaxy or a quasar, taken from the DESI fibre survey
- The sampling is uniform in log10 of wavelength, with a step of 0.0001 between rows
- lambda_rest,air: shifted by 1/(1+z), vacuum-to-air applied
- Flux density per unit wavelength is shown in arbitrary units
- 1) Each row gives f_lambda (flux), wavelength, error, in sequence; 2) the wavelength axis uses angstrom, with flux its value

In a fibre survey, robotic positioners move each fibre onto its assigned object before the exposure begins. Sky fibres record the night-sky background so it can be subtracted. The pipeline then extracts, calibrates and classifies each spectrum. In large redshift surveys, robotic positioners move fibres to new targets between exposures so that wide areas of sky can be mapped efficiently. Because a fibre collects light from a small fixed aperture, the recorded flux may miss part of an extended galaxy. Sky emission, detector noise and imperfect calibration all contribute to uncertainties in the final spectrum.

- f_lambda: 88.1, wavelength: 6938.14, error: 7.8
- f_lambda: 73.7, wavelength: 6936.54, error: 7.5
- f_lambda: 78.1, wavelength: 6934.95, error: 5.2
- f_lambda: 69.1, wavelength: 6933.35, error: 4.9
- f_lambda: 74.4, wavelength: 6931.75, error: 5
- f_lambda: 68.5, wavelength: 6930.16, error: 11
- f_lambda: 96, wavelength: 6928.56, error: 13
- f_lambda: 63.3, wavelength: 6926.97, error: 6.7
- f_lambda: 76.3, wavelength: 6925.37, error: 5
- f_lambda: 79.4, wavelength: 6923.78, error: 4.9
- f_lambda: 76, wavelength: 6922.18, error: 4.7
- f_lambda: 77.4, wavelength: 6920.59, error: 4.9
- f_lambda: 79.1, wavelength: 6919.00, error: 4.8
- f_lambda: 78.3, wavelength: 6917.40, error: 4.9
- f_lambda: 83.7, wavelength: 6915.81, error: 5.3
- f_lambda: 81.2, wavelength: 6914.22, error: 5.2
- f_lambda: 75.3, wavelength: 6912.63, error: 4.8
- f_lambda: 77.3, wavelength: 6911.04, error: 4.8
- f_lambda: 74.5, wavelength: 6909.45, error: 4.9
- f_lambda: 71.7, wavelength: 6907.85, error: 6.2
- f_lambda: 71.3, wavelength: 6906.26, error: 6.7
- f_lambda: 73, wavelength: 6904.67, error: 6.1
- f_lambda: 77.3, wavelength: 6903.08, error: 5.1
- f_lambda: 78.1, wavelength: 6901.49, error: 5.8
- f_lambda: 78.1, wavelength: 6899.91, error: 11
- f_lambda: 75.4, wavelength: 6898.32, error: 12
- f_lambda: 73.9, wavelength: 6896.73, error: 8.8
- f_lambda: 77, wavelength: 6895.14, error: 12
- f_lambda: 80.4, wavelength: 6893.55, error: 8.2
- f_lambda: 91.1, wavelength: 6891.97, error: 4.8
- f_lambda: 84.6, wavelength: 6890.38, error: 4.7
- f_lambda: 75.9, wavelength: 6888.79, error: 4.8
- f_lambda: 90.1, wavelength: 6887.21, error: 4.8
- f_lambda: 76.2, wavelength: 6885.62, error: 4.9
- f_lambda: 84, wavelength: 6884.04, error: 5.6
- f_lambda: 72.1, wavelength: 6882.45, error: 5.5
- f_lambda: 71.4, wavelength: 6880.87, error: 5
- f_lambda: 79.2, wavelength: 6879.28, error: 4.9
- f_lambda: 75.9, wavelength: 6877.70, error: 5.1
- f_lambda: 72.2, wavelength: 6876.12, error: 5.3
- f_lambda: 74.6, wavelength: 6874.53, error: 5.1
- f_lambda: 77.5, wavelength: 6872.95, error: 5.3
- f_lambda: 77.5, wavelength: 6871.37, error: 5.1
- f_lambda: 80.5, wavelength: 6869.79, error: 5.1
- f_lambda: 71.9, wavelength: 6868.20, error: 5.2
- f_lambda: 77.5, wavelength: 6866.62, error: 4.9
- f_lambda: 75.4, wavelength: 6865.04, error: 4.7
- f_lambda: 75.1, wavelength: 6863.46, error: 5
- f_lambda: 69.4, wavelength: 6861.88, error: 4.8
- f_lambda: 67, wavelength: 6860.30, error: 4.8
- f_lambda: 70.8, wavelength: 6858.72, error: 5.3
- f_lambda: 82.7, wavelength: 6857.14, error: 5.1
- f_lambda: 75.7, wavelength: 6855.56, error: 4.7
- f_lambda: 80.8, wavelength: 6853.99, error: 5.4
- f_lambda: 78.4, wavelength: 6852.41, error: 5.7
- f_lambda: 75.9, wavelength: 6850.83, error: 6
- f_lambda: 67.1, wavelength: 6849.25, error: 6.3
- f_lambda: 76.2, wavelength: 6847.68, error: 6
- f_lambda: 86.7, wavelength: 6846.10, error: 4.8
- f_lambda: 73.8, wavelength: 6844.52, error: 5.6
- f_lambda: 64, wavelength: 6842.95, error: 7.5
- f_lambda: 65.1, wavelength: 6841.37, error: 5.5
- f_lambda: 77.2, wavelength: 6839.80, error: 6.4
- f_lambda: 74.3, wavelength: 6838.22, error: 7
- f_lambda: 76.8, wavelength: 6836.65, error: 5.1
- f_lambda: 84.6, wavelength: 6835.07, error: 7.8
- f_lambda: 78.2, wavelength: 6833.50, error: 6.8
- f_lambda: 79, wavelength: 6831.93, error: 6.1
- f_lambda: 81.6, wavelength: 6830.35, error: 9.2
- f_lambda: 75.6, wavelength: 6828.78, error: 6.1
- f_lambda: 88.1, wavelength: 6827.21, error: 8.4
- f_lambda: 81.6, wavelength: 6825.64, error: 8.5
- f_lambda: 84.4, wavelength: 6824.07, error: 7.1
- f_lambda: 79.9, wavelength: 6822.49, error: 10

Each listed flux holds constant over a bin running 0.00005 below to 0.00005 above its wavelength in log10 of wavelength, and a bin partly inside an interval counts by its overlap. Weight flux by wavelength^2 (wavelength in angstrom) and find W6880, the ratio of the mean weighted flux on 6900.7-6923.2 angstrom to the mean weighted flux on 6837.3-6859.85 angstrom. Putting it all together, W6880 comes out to 1.04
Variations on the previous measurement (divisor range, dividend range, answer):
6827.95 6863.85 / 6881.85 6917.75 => 1.05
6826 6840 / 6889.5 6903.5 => 1.02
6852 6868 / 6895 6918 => 1.03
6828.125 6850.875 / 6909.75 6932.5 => 1.05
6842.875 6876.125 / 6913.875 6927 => 1.05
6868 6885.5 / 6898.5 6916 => 1.01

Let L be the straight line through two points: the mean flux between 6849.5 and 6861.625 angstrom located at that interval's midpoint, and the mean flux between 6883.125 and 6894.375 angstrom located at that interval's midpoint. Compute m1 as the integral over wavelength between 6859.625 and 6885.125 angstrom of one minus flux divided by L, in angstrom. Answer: 1.3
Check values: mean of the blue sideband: 75.2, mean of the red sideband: 83.1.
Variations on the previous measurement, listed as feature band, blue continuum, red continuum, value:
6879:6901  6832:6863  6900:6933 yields -0.9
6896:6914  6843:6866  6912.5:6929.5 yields 0.6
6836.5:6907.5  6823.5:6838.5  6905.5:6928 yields 2.1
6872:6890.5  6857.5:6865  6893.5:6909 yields -1.0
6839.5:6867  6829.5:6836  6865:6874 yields 1.5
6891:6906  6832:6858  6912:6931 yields -0.1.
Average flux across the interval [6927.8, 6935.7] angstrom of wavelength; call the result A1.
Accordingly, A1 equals 77.1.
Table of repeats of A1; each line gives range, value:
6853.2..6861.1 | 75.4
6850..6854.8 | 78.3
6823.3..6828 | 84.8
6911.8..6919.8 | 79.6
